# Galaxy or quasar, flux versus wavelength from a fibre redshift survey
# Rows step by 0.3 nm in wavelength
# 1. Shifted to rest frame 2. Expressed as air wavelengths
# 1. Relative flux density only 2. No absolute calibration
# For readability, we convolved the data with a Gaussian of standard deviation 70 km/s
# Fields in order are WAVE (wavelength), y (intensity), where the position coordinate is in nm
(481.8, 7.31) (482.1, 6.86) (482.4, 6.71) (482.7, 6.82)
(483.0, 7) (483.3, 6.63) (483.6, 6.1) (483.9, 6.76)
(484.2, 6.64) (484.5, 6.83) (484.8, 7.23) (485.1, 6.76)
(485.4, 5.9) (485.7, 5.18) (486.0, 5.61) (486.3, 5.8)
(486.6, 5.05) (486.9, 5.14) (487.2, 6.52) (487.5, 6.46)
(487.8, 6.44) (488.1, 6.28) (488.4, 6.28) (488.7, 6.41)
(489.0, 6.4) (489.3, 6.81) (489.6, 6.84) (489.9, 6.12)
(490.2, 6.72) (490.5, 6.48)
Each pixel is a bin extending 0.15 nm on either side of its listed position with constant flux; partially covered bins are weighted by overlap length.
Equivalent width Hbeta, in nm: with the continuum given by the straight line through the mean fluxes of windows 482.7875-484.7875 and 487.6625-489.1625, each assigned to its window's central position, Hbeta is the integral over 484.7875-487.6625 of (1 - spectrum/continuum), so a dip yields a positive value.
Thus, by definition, 0.27 nm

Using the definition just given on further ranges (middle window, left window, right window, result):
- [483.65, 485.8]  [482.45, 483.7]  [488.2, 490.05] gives 0.04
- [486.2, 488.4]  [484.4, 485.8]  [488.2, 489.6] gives 0.16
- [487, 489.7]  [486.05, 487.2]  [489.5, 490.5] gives -0.19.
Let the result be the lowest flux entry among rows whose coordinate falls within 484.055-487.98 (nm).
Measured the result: 5.05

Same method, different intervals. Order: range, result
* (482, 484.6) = 6.1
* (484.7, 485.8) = 5.18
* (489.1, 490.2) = 6.12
